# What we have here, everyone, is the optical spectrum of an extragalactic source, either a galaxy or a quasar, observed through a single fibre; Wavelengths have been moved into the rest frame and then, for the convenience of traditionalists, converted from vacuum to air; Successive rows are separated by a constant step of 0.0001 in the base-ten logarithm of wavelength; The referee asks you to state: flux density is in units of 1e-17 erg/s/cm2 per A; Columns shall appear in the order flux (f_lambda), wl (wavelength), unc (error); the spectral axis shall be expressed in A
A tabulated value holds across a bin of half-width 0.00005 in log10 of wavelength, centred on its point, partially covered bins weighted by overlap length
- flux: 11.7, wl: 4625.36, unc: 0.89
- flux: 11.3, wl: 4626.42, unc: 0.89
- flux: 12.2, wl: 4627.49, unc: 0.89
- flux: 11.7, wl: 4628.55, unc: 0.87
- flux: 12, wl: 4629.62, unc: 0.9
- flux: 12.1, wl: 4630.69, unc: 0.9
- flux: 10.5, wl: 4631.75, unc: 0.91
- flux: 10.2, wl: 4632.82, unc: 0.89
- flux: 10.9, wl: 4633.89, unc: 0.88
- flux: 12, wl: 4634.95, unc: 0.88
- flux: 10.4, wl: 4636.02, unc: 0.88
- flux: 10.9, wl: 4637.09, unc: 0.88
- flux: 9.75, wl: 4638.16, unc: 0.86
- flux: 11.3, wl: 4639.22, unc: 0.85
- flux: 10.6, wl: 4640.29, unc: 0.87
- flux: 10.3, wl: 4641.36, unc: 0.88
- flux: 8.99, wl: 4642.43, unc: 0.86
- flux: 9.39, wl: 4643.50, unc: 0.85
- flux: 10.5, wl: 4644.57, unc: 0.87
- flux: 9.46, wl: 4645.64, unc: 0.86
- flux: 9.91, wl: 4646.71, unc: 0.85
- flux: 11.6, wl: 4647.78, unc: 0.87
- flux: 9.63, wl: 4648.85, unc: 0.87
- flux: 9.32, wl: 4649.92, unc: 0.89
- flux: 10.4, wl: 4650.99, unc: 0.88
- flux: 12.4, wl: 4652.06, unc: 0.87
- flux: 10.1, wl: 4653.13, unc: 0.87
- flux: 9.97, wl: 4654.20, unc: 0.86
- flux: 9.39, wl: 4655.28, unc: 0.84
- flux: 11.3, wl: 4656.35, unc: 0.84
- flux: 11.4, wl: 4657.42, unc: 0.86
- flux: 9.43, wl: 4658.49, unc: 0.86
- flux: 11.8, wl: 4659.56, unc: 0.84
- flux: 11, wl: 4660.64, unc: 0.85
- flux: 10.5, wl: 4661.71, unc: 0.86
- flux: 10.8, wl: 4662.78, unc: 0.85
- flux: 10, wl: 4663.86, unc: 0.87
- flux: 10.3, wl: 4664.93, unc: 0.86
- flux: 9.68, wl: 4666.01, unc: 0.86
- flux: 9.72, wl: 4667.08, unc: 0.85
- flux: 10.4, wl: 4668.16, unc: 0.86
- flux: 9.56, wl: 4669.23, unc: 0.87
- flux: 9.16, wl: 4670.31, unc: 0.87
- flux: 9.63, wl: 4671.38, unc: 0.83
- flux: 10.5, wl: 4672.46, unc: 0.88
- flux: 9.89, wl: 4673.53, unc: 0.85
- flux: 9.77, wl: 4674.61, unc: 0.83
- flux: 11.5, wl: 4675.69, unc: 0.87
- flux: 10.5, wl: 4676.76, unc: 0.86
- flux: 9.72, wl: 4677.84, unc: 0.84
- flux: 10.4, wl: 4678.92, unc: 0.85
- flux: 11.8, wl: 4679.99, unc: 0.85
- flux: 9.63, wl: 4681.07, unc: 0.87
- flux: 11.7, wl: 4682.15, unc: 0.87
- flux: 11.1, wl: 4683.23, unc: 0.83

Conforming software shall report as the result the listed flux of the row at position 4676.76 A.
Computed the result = 10.5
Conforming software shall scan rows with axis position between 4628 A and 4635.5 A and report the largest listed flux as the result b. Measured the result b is 12.1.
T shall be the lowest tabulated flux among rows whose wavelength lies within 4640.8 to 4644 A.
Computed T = 8.99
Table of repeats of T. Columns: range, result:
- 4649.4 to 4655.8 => 9.32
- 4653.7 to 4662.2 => 9.39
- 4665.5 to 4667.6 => 9.68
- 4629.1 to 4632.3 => 10.5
